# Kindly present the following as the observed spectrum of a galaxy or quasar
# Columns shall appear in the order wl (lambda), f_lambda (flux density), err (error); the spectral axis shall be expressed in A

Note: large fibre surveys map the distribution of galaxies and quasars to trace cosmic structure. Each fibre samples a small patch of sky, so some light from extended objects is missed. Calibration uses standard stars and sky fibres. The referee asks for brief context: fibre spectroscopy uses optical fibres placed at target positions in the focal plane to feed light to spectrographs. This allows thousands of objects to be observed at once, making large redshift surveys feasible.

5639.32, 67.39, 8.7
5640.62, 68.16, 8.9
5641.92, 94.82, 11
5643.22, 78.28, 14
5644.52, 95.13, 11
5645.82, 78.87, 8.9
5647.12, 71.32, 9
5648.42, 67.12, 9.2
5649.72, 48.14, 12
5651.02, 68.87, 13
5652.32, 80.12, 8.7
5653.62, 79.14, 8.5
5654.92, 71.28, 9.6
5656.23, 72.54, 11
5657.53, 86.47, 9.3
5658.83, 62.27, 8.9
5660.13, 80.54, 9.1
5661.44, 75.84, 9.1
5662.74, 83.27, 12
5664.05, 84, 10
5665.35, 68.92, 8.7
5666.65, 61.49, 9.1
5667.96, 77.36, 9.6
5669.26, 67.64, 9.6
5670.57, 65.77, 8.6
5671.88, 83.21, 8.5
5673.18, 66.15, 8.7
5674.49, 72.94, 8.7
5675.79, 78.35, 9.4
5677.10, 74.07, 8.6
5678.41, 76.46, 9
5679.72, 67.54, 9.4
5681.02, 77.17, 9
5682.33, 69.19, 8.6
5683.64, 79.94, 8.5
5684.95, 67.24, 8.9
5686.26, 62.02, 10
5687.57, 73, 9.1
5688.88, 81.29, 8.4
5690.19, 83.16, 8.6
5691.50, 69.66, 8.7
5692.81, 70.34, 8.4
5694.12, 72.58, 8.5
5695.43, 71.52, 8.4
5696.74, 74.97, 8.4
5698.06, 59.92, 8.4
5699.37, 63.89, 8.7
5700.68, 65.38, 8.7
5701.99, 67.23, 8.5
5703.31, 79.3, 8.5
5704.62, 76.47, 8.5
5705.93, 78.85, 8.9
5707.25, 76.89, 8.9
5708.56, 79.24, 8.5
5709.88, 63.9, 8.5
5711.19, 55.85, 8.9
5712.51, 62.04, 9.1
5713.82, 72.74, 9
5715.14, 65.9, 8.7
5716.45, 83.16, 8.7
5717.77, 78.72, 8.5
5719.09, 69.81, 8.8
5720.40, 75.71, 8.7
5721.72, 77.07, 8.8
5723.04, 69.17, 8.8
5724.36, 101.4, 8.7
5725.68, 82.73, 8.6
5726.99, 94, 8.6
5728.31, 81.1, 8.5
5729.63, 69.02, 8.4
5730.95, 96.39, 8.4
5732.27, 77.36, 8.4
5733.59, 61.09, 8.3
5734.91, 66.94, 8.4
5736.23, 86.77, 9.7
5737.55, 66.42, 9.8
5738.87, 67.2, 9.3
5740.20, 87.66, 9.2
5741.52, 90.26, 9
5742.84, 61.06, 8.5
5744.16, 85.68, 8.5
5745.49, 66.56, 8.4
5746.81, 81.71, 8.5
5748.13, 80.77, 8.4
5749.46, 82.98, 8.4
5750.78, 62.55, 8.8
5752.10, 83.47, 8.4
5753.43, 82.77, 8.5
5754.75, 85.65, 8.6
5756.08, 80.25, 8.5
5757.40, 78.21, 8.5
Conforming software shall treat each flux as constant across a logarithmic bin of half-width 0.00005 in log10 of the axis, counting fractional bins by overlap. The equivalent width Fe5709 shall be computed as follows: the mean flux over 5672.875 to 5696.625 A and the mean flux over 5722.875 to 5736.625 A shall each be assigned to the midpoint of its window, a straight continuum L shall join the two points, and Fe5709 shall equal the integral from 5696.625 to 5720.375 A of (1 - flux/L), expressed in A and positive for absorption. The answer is 2.0 A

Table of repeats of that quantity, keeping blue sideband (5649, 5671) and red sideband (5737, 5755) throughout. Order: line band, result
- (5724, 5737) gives -0.8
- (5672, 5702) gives 0.9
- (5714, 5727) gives -0.5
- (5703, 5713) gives 0.5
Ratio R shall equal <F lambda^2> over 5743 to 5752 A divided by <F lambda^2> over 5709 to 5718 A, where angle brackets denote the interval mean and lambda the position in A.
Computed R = 1.1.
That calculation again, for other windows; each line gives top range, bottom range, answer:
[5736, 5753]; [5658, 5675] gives 1.08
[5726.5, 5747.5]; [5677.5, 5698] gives 1.08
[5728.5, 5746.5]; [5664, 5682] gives 1.07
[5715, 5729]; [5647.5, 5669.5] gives 1.13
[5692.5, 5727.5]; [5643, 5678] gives 1.01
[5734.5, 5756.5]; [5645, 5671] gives 1.10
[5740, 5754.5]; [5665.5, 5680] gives 1.12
